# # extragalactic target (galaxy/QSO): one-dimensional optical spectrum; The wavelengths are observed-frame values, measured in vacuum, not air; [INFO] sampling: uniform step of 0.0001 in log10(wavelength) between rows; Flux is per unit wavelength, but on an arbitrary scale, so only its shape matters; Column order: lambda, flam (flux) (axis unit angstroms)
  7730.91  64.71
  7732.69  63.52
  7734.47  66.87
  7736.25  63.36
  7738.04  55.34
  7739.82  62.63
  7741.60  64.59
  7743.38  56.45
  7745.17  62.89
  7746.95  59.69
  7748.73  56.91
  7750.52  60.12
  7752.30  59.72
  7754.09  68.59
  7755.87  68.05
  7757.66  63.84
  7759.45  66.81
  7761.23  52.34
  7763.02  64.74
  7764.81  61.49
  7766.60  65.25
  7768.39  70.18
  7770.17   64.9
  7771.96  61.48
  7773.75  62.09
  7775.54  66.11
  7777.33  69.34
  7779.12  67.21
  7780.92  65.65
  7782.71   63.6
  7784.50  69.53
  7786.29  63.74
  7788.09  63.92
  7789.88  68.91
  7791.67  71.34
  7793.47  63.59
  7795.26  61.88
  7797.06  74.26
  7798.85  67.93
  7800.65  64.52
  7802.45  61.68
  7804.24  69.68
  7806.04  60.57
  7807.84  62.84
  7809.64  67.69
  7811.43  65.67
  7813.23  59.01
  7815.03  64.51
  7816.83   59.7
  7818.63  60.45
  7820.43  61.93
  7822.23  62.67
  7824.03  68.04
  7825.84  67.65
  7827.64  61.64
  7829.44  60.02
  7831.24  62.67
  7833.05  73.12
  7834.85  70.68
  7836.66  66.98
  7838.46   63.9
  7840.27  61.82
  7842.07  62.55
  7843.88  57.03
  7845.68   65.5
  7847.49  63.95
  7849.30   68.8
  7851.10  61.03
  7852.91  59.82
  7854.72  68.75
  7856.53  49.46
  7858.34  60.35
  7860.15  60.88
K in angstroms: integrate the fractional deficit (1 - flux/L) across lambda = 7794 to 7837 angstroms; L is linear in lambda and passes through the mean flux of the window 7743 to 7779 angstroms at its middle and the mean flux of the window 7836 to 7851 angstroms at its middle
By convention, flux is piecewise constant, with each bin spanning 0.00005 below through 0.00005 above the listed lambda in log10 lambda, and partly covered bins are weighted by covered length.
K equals -0.9 angstroms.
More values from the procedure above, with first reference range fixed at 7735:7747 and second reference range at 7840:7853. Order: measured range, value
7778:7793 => -1.2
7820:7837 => -0.8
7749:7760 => -0.5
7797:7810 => -0.7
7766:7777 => -0.7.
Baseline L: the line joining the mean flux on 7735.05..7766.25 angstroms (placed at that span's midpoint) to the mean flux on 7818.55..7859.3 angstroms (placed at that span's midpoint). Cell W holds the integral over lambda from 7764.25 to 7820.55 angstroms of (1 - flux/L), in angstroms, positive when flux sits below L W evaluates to -2.3 angstroms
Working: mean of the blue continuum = 61.7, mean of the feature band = 65.1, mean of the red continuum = 63.5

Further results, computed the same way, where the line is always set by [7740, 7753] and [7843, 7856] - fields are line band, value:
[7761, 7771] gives -0.51 angstroms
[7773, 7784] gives -0.85 angstroms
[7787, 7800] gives -1.21 angstroms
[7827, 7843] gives -0.54 angstroms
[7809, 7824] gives -0.17 angstroms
